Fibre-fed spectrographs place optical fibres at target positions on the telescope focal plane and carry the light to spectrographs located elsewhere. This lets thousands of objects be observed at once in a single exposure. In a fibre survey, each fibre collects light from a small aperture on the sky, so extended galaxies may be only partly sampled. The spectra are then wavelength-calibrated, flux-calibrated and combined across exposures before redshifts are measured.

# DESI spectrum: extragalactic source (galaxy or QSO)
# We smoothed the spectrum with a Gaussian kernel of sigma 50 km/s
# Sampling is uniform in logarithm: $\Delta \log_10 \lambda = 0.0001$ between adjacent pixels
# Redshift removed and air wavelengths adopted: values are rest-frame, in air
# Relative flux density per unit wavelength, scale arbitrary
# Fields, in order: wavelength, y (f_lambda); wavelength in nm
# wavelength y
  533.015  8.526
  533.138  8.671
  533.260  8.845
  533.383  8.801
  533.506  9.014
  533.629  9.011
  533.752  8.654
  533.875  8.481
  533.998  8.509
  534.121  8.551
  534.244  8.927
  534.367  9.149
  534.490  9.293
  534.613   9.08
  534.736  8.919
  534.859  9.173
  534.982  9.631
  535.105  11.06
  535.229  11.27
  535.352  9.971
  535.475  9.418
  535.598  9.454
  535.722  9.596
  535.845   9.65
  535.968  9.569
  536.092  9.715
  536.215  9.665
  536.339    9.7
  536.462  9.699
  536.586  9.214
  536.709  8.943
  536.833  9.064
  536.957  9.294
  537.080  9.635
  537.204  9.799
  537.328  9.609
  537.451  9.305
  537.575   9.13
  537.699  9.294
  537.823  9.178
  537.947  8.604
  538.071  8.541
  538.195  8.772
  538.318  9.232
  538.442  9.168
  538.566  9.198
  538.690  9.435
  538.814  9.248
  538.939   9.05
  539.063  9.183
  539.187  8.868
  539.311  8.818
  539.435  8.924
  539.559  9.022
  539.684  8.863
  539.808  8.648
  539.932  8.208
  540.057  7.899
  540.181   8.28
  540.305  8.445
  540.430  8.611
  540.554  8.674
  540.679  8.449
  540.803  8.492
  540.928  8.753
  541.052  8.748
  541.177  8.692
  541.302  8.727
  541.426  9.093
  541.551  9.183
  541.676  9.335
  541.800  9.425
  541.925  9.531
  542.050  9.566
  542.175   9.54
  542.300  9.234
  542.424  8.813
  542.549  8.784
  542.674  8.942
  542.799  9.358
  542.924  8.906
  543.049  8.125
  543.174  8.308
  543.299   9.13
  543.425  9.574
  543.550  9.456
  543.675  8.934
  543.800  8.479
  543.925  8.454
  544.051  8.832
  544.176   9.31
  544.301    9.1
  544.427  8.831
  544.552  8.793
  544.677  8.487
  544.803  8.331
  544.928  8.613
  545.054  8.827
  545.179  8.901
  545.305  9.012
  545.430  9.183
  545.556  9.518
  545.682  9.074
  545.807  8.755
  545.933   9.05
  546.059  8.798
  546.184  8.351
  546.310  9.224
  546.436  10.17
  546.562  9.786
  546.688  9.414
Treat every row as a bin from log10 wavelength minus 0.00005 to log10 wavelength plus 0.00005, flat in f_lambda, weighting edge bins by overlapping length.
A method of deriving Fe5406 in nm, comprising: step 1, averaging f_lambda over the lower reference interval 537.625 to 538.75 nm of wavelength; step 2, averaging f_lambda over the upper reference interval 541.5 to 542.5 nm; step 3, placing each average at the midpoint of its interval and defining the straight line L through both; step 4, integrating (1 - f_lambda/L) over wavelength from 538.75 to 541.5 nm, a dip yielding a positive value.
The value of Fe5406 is 0.14 nm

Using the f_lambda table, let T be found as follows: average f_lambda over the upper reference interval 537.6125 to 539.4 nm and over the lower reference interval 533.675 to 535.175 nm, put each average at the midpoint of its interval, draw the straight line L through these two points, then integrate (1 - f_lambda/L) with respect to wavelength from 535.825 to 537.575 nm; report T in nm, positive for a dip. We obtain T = -0.08 nm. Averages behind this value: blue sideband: 9.13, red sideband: 9.04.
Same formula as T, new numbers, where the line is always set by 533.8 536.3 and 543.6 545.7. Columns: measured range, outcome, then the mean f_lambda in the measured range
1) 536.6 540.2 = 0.09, 9.02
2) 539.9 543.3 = 0.08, 8.83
